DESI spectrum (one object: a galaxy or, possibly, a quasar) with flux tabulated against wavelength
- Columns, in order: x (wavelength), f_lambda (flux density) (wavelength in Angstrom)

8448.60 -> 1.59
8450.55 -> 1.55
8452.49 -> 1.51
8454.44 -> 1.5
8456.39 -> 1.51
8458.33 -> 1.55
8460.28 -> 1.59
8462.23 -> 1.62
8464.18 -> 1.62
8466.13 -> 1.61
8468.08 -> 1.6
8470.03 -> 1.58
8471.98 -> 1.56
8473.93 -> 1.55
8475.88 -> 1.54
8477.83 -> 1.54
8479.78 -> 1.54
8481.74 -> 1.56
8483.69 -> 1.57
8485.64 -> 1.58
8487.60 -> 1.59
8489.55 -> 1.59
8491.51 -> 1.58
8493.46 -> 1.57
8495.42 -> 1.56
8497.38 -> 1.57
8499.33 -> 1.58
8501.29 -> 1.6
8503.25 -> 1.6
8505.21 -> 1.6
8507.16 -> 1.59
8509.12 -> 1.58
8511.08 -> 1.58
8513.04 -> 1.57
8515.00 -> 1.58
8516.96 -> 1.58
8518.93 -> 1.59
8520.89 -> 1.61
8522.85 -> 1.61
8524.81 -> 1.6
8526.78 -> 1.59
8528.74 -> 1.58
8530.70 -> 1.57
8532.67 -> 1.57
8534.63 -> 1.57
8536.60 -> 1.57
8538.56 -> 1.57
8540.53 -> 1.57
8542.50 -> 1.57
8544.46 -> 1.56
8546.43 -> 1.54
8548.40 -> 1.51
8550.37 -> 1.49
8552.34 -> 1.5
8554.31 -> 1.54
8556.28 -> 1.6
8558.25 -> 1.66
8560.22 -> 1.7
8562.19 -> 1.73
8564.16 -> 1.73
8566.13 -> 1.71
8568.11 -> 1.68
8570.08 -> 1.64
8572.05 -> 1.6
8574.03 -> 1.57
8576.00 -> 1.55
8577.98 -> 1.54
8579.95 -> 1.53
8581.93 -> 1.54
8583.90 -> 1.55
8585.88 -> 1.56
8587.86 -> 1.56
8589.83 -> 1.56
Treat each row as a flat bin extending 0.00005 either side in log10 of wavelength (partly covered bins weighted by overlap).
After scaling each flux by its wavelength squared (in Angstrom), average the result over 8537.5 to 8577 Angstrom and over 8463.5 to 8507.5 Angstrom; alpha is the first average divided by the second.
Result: 1.03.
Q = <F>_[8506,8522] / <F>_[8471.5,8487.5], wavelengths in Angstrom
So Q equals 1.02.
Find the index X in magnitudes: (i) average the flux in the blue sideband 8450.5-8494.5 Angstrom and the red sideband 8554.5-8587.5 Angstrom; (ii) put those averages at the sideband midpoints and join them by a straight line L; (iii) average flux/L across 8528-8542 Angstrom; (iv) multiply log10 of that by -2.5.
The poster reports 0.02 mag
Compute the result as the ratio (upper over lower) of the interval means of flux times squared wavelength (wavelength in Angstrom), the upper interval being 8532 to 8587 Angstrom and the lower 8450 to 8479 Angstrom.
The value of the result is 1.04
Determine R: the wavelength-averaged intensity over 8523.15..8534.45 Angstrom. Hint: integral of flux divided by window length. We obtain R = 1.58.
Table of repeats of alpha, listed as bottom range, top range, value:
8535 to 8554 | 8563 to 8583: 1.05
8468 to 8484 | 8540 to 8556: 1.00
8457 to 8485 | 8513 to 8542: 1.02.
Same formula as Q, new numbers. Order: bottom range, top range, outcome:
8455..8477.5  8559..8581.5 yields 1.04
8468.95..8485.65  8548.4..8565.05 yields 1.03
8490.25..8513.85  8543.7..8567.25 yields 1.02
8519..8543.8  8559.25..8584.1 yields 1.03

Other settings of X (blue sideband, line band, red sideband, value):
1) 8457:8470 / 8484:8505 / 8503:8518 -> 0.00 mag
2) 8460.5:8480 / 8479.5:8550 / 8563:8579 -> 0.02 mag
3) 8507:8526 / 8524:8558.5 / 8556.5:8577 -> 0.04 mag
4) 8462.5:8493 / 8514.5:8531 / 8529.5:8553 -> -0.02 mag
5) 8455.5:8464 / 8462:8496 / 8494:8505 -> 0.00 mag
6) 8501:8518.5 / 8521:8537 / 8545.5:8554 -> -0.02 mag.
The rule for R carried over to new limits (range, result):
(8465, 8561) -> 1.58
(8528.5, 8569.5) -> 1.6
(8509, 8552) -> 1.57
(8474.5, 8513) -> 1.57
